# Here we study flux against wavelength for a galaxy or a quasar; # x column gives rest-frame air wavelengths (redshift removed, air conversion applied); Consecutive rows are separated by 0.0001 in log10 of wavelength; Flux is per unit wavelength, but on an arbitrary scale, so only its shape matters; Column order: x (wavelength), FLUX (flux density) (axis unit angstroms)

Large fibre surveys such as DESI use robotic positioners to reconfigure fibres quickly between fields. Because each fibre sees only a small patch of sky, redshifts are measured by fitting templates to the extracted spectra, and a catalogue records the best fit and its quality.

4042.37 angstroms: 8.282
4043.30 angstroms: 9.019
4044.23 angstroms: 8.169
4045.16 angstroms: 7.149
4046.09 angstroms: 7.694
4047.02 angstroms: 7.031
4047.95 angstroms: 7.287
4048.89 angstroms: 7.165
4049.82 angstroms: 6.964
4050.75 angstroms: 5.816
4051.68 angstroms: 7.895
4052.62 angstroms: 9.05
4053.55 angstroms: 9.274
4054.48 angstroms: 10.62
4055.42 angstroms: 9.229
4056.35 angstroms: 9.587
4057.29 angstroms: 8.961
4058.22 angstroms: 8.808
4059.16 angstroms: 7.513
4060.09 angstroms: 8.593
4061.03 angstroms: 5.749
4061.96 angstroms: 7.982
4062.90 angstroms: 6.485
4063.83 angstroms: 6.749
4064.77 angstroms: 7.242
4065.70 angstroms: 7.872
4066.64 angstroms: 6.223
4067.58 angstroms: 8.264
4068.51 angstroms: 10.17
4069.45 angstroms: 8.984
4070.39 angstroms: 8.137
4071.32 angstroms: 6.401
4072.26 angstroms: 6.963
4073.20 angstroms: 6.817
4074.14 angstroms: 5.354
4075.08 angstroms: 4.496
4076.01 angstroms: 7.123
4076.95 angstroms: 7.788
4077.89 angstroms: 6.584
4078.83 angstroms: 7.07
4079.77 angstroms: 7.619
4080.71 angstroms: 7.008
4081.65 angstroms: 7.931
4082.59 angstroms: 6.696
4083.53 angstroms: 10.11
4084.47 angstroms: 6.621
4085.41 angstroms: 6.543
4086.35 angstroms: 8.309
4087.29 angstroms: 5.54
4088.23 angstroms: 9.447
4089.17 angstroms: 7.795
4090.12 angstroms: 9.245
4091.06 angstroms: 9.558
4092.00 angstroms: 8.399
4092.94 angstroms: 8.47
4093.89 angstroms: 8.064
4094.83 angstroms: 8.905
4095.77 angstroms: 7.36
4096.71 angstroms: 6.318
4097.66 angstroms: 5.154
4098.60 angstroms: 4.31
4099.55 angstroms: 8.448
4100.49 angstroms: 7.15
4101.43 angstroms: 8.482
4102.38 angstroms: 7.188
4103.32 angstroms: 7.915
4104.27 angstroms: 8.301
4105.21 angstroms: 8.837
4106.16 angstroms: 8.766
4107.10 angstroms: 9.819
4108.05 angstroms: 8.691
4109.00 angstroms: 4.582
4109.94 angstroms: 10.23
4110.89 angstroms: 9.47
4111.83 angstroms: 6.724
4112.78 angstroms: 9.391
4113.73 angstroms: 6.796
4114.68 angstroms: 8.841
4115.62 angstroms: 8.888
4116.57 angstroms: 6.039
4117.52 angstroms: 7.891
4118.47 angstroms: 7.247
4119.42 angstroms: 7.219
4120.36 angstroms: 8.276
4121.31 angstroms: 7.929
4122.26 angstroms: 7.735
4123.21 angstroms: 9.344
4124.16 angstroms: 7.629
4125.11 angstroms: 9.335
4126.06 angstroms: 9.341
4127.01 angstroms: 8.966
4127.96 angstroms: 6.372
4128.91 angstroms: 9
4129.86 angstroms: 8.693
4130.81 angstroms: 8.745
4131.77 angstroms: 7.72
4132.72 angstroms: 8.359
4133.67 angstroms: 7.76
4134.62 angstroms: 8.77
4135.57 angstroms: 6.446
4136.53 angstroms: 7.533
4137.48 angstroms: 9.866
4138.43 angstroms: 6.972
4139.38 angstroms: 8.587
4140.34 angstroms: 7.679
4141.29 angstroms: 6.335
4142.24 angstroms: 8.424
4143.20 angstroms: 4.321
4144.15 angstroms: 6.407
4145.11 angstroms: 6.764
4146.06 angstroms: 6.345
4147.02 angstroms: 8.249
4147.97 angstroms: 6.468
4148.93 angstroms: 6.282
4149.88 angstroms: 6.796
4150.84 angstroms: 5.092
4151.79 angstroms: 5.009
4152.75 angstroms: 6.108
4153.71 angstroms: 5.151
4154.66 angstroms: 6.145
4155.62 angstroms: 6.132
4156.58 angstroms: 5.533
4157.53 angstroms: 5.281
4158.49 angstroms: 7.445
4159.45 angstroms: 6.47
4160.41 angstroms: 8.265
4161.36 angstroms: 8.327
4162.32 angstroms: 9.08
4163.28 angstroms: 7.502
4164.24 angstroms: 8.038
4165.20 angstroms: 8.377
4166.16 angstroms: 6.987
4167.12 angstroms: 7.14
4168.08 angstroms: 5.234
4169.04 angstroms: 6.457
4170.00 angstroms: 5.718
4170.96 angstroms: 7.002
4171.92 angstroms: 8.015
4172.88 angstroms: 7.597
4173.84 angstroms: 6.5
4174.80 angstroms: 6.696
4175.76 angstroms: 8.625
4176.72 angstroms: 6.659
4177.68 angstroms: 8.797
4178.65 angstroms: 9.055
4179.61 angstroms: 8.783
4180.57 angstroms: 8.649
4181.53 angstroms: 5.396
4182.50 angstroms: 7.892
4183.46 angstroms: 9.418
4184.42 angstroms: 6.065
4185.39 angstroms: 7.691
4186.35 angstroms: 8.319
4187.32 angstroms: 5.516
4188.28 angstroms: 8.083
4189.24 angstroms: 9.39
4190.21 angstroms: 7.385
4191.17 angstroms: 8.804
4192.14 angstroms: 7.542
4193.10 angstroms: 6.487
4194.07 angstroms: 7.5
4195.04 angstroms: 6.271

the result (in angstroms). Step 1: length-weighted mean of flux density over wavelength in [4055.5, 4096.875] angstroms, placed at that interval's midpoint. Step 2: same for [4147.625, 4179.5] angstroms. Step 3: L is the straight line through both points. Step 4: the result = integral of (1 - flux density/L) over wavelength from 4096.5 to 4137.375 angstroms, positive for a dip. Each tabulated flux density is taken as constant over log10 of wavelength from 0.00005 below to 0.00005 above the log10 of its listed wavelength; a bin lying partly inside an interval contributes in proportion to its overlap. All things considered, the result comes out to -3.5 angstroms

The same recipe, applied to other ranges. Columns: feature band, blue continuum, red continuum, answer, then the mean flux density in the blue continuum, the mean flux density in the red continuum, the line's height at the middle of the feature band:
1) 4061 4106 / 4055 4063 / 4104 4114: 4.21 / 8.17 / 8.36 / 8.26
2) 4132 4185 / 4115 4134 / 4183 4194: 5.00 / 8.13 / 7.69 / 7.9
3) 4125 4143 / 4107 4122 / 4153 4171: -1.36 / 7.95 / 6.84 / 7.5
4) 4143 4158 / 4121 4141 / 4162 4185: 3.51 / 8.21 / 7.48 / 7.87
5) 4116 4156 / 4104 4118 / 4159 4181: 2.91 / 8.22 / 7.56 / 7.94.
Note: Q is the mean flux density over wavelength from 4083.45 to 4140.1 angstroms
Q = 7.99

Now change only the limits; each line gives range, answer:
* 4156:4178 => 7.19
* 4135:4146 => 7.19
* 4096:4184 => 7.48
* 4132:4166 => 7.04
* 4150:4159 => 5.81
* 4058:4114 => 7.62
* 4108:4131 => 8.12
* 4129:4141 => 8.09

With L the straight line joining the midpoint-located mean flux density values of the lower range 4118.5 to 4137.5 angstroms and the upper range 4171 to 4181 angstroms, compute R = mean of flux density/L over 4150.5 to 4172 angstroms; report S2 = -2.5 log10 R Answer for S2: 0.190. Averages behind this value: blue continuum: 8.19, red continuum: 7.9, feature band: 6.7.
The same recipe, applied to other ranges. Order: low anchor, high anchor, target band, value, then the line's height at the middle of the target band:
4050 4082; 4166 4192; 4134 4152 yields 0.08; 7.54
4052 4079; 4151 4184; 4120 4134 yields -0.13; 7.38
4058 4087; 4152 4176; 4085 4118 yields -0.10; 7.2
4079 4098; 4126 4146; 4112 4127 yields -0.05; 7.72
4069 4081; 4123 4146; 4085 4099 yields -0.06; 7.2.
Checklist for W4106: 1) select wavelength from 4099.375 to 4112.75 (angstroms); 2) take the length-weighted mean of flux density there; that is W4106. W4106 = 8.22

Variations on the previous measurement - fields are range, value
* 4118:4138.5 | 8.17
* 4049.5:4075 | 7.79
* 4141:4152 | 6.41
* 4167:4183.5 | 7.38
